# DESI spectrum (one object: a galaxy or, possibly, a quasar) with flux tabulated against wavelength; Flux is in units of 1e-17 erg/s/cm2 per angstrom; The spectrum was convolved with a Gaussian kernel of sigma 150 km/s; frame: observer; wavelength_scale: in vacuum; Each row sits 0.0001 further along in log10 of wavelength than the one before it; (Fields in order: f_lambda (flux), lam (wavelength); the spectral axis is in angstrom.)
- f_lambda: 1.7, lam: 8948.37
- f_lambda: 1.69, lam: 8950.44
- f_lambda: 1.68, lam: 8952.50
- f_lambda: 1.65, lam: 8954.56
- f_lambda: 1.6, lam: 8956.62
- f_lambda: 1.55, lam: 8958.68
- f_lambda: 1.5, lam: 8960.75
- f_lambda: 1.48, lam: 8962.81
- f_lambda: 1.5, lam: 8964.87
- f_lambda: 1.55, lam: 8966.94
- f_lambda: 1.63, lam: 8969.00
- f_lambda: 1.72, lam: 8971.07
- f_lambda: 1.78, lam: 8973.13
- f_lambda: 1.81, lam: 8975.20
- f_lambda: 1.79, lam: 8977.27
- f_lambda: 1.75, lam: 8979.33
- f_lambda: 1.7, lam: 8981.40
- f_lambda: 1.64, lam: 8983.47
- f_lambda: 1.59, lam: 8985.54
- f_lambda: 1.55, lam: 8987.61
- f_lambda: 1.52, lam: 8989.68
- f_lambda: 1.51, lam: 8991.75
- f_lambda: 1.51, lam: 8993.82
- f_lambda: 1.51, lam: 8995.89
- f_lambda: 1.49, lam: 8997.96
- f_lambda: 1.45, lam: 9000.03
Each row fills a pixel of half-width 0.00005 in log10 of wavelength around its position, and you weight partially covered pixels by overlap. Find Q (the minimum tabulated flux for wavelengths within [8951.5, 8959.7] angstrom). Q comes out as 1.55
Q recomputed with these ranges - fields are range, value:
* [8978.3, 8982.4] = 1.7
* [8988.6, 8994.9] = 1.51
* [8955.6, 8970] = 1.48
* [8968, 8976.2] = 1.63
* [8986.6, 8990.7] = 1.52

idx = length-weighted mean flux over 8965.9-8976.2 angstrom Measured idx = 1.7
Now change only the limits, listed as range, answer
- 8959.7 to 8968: 1.51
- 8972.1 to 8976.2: 1.79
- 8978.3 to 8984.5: 1.7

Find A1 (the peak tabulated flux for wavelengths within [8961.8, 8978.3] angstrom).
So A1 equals 1.81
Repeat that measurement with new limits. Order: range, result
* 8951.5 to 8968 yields 1.68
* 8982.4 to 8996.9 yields 1.64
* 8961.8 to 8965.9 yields 1.5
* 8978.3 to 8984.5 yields 1.75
